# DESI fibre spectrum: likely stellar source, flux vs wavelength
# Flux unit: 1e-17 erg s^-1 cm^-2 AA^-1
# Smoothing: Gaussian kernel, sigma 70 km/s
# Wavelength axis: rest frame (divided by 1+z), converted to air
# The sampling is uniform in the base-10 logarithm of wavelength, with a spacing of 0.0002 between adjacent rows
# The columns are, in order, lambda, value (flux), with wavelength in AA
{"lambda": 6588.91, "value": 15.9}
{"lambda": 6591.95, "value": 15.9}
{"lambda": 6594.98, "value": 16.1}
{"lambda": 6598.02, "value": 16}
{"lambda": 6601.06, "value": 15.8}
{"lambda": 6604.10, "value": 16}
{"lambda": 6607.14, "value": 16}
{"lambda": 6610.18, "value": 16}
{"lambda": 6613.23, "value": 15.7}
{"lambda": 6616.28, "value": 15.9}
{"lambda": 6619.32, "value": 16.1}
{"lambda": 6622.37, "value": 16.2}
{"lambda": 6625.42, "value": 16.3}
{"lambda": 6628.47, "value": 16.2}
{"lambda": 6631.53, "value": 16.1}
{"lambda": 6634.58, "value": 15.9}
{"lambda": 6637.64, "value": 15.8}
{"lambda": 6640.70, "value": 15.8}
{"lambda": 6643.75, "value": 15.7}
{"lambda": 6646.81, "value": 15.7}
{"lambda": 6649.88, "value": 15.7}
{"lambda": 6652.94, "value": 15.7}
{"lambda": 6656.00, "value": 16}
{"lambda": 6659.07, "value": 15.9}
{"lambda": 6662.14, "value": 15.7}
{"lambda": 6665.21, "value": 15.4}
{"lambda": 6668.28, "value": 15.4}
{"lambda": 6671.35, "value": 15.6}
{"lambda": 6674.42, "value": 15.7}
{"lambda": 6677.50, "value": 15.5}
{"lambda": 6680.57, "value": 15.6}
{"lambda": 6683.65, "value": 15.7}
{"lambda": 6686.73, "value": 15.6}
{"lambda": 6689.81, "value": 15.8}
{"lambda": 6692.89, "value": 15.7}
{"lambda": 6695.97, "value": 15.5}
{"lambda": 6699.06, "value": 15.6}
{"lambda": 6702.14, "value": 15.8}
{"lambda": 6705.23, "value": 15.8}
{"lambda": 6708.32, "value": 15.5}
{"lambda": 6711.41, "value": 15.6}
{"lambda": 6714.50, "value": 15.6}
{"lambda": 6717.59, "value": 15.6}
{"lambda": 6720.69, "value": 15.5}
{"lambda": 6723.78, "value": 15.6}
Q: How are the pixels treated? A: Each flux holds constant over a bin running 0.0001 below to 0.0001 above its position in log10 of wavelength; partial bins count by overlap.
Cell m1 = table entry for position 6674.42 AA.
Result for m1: 15.7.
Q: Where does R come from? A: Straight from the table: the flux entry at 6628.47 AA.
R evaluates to 16.2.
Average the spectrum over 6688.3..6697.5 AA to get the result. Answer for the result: 15.7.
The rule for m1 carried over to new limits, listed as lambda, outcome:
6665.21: 15.4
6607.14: 16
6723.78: 15.6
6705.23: 15.8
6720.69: 15.5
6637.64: 15.8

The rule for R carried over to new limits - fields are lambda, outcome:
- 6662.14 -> 15.7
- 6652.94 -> 15.7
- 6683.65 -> 15.7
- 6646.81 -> 15.7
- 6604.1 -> 16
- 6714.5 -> 15.6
